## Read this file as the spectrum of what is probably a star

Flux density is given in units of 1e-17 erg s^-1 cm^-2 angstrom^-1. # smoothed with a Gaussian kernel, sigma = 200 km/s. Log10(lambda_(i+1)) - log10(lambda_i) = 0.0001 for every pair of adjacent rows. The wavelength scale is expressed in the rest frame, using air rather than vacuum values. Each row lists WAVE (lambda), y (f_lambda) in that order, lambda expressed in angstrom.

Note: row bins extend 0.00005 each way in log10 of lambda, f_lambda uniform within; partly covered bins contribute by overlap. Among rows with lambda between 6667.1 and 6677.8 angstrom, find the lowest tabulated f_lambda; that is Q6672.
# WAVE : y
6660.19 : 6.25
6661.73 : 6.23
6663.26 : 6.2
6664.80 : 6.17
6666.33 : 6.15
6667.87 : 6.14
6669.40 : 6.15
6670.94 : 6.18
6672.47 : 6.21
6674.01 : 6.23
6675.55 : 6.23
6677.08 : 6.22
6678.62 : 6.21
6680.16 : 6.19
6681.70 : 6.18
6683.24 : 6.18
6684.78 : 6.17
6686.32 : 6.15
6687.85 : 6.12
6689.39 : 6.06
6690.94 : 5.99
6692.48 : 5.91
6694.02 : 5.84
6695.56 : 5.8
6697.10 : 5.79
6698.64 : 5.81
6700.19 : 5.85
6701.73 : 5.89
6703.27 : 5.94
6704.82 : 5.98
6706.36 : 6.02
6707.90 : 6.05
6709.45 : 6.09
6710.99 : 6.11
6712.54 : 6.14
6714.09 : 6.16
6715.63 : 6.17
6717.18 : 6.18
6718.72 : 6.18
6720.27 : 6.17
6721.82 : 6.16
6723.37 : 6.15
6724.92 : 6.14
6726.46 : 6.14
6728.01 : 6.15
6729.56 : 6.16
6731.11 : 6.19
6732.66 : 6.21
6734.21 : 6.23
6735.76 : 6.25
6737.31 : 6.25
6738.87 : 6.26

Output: 6.14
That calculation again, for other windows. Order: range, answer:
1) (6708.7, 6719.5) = 6.09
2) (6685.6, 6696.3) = 5.8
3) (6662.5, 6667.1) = 6.15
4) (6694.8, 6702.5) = 5.79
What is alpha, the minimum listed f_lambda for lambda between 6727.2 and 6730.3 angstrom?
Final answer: 6.15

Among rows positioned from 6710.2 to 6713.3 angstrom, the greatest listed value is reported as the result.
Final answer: 6.14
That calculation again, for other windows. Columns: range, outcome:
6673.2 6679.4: 6.23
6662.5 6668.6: 6.2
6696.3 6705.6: 5.98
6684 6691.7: 6.17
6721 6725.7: 6.16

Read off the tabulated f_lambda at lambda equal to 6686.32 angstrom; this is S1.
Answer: 6.15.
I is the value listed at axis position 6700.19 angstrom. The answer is 5.85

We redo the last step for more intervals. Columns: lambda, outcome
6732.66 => 6.21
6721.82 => 6.16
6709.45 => 6.09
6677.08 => 6.22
